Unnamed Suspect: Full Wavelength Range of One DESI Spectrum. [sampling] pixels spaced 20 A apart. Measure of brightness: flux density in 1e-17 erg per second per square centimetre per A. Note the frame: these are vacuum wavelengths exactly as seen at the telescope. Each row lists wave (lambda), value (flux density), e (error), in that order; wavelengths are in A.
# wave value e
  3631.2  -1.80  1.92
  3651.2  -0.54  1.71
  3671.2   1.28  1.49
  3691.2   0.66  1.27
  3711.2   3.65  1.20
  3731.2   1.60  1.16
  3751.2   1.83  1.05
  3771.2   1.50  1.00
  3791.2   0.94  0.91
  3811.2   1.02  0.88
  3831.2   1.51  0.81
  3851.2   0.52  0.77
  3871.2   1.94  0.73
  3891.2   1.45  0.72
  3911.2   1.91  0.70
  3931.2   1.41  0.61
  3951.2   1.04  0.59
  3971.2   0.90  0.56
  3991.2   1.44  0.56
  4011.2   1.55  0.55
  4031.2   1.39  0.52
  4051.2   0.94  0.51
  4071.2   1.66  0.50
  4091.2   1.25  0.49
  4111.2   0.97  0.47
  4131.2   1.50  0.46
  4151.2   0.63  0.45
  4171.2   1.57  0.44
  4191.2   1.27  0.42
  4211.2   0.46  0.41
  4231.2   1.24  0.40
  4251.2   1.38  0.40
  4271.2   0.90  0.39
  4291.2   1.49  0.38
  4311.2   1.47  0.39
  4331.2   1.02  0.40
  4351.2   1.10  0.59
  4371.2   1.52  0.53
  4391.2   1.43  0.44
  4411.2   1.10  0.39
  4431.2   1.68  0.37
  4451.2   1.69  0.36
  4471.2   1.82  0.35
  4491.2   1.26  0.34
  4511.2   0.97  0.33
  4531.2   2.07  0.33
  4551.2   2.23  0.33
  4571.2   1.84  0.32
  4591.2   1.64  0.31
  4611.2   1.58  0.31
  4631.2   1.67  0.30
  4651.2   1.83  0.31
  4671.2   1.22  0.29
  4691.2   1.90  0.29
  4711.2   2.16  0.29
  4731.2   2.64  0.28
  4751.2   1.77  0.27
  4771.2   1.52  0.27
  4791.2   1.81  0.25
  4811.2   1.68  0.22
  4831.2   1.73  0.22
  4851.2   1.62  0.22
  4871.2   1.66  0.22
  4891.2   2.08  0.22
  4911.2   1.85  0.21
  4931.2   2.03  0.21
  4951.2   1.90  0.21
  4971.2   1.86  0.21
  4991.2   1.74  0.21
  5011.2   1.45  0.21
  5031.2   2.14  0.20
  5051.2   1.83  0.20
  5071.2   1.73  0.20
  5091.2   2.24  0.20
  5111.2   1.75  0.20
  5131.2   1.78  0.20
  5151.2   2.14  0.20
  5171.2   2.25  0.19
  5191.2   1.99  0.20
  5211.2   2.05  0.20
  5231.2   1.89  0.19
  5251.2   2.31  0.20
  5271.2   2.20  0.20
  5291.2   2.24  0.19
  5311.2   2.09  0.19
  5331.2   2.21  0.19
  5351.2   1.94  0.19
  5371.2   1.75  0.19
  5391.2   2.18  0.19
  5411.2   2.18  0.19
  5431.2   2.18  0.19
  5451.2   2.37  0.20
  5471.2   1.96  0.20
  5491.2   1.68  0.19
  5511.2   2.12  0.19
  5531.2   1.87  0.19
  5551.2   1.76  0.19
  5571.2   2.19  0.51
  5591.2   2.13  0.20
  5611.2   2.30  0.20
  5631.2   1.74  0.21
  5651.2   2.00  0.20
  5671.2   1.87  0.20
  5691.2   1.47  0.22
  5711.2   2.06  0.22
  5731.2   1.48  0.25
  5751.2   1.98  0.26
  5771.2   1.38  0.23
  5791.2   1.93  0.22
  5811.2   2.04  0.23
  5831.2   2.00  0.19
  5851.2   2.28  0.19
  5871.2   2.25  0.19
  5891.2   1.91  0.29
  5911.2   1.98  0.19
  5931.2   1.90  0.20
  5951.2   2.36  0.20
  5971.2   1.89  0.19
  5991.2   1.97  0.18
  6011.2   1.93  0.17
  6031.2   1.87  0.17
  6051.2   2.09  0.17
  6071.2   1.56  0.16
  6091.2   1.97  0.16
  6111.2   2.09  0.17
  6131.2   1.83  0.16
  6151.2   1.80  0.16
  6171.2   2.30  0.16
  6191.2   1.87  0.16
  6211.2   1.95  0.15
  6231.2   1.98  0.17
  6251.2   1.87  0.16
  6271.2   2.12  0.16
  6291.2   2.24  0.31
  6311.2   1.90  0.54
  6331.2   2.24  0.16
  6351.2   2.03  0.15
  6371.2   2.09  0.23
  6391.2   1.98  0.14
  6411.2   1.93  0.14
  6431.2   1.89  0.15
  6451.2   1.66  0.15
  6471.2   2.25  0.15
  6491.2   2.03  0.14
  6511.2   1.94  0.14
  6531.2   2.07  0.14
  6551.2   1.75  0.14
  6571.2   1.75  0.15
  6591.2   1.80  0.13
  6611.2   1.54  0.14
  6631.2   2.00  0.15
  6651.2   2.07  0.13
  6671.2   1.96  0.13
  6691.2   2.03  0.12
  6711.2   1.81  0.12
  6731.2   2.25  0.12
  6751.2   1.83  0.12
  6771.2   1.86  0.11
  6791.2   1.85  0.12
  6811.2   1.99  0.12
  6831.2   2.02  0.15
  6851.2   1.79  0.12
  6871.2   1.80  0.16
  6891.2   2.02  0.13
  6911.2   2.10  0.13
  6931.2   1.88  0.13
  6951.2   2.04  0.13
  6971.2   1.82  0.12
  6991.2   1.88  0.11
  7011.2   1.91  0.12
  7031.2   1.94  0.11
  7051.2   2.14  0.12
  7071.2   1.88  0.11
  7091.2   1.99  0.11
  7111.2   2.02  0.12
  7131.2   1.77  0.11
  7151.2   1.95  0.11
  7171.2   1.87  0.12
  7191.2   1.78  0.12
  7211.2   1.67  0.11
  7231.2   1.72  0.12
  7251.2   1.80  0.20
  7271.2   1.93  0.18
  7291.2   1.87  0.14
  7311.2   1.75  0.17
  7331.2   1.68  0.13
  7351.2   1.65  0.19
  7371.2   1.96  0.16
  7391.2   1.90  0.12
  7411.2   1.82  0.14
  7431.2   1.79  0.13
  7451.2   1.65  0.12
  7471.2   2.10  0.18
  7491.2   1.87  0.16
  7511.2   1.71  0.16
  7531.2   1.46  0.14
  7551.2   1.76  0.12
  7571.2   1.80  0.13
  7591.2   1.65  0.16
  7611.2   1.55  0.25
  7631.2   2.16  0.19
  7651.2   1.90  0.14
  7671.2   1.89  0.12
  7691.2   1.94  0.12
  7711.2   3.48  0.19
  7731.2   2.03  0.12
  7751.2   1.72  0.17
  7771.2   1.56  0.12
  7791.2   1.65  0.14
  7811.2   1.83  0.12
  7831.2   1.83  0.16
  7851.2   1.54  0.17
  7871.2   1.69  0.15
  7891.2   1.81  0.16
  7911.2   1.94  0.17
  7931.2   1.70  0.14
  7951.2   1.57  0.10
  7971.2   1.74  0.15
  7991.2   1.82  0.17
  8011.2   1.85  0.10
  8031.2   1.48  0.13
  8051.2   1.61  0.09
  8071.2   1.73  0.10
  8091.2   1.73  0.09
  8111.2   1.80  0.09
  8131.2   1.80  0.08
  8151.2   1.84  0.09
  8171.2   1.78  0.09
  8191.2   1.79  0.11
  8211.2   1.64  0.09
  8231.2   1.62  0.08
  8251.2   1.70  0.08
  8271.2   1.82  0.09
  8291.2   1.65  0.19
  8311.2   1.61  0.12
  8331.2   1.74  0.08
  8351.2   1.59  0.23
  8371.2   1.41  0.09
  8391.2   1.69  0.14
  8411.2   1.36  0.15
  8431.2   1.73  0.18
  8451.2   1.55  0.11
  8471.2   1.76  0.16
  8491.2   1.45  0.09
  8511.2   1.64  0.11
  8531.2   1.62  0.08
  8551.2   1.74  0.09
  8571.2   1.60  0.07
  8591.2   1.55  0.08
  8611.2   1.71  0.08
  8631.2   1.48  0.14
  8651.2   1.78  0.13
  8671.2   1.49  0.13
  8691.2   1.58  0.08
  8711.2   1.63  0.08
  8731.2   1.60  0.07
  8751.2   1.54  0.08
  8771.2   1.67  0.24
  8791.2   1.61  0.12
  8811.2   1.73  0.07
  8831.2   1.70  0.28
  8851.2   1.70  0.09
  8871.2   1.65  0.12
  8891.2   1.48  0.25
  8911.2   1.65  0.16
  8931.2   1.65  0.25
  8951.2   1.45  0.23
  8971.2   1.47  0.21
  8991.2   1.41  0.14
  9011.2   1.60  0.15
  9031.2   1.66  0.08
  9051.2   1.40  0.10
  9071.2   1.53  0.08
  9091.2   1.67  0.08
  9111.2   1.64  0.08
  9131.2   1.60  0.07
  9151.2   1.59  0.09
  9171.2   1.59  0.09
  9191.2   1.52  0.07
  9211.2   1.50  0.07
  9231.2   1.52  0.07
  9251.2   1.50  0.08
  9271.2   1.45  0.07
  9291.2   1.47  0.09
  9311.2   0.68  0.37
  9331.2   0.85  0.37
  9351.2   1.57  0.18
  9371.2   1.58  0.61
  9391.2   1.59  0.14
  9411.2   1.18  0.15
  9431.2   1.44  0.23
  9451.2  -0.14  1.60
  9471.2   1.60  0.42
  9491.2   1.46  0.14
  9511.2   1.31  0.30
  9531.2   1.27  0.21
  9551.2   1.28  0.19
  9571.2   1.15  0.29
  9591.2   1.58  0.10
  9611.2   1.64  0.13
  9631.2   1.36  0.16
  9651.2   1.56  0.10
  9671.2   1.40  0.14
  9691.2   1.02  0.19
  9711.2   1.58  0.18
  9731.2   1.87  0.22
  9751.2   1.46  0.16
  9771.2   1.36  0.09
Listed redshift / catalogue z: 0.17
